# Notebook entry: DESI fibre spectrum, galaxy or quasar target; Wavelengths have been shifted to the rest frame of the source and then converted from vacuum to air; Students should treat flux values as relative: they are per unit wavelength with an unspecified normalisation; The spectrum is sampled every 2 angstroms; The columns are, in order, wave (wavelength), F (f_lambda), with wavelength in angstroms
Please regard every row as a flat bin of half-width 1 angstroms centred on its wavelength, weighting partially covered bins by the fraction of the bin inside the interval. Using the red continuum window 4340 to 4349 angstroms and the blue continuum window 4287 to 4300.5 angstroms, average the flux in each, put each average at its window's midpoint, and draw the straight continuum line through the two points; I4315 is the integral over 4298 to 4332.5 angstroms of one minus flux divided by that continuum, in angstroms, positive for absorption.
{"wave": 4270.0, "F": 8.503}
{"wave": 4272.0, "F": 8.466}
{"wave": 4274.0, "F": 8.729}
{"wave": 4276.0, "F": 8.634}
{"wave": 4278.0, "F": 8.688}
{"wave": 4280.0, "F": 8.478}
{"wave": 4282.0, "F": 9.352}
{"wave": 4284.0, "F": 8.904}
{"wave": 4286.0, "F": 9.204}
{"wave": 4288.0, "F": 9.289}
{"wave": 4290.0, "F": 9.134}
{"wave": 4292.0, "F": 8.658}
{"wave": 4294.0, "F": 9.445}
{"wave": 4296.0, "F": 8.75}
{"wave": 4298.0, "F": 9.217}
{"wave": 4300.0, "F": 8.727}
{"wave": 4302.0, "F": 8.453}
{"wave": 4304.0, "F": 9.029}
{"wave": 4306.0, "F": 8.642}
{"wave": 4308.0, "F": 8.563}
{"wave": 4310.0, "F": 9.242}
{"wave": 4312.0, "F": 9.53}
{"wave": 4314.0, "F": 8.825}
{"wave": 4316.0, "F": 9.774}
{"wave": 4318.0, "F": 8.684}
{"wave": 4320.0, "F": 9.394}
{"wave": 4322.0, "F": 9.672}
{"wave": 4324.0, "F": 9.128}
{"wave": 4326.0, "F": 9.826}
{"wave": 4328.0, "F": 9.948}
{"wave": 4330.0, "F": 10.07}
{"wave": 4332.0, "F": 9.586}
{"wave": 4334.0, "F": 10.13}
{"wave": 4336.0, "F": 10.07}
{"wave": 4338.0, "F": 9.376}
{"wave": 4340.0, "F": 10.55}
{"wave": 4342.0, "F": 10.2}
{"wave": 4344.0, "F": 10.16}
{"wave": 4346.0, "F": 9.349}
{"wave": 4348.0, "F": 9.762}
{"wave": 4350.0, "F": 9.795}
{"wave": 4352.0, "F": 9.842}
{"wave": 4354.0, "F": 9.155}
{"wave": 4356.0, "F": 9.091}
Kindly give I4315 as 0.7 angstroms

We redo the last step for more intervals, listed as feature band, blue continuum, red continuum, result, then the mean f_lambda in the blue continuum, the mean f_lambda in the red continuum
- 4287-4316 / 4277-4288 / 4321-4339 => 0.89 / 8.96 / 9.76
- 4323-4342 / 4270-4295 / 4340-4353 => -0.36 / 8.9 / 9.91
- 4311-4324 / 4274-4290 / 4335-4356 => 0.16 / 8.94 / 9.79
